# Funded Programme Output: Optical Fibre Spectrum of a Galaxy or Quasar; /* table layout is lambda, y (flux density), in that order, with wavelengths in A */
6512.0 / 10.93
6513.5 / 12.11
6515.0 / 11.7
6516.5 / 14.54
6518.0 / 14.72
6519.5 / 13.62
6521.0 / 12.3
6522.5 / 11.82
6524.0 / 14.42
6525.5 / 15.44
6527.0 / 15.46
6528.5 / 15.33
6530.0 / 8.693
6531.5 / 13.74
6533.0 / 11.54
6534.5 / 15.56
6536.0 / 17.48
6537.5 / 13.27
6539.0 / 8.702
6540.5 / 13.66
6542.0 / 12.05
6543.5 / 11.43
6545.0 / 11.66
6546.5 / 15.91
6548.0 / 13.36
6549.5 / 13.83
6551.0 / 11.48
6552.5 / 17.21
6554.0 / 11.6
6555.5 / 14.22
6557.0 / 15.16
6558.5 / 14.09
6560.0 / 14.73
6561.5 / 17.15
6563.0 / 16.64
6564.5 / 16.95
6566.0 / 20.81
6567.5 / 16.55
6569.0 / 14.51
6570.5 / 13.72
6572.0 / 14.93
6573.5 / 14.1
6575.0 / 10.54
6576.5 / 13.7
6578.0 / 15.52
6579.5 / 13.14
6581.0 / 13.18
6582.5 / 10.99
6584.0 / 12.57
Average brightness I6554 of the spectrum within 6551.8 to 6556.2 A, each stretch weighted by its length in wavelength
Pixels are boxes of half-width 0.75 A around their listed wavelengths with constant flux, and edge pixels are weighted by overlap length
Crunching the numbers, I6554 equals 14.3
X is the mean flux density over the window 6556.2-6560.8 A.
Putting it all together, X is 14.7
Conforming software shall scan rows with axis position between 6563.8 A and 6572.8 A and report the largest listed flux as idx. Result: 20.81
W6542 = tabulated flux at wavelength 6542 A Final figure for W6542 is 12.05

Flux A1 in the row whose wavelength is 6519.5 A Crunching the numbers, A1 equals 13.62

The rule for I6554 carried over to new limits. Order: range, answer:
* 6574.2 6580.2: 13.2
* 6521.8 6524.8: 13.2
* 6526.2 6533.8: 13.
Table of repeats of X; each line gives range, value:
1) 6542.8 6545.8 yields 11.6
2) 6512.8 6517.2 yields 12.8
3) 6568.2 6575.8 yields 13.6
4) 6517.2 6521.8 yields 13.5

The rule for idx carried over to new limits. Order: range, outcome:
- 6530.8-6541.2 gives 17.48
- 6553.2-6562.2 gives 17.15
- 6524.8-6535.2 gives 15.56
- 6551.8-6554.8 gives 17.21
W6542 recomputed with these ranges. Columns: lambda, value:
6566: 20.81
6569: 14.51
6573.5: 14.1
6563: 16.64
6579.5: 13.14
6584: 12.57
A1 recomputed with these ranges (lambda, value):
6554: 11.6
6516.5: 14.54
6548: 13.36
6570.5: 13.72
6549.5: 13.83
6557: 15.16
